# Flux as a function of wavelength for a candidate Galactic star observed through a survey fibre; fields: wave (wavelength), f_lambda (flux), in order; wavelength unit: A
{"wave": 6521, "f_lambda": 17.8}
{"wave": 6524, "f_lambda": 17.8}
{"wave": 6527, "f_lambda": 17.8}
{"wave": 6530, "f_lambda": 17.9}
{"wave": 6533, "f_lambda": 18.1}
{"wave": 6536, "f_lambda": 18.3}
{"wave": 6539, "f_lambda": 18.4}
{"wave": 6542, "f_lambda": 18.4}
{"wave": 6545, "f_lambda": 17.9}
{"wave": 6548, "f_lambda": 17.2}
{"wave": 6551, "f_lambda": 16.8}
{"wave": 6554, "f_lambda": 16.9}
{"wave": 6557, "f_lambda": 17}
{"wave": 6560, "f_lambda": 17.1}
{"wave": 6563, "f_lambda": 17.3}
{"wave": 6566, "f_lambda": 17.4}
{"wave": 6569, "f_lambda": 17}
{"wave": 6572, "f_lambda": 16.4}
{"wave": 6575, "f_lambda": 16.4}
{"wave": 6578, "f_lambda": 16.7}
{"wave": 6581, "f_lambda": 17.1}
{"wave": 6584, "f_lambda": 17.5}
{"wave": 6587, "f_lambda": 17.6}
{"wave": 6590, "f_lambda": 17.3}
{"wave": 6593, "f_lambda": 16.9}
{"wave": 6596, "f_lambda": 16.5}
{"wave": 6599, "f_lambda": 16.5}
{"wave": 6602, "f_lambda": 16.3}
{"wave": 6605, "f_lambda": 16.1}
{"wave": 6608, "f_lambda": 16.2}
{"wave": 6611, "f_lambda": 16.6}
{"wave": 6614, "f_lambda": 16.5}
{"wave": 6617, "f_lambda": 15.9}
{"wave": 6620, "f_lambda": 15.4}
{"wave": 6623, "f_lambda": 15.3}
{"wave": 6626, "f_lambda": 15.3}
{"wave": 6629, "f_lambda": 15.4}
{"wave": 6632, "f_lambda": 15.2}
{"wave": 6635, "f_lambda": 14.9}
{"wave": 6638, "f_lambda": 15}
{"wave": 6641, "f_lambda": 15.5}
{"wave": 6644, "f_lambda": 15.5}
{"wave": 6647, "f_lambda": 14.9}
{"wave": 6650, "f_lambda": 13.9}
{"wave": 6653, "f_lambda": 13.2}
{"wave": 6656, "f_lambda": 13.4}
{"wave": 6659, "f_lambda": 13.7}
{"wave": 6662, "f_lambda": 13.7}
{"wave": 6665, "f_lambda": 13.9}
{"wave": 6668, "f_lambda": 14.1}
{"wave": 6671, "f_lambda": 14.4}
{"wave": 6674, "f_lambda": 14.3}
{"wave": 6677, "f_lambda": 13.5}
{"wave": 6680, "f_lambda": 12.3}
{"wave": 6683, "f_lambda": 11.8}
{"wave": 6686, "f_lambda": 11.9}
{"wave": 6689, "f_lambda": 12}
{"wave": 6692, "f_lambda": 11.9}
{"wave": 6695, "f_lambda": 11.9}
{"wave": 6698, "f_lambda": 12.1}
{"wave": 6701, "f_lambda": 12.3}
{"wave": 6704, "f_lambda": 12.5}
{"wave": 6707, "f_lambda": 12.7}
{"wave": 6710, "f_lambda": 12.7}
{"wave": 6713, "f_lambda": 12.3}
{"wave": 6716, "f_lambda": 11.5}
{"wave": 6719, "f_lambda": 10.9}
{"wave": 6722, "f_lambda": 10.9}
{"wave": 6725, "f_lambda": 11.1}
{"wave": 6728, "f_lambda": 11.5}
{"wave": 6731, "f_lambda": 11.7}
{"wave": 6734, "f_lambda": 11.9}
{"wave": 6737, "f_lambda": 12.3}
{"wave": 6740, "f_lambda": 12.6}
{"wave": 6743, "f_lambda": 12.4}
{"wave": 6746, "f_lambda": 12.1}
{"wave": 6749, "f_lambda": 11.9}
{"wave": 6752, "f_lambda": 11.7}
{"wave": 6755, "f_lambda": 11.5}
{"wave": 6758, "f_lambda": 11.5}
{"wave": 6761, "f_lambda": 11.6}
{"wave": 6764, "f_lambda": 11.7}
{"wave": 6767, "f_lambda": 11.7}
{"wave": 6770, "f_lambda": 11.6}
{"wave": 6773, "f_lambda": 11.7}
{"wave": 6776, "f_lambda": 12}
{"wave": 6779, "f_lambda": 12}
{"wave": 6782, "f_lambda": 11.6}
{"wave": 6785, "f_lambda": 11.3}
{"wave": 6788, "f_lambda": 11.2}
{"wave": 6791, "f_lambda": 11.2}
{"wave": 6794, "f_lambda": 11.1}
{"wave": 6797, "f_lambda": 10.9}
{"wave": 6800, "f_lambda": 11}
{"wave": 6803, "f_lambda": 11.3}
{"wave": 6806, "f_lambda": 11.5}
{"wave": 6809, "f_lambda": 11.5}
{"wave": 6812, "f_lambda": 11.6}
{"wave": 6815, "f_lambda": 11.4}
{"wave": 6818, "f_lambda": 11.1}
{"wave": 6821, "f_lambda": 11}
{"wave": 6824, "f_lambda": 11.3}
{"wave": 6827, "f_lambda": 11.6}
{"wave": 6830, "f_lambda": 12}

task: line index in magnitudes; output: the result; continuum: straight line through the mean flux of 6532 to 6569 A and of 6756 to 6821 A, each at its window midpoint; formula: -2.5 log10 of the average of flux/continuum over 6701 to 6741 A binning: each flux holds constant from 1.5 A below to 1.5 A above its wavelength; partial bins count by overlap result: 0.110 mag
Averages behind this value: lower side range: 17.5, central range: 11.9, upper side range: 11.4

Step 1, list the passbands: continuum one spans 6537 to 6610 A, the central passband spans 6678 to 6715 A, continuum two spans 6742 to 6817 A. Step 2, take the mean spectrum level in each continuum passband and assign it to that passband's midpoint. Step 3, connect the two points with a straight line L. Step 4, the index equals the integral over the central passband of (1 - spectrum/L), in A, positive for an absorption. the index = 4.2 A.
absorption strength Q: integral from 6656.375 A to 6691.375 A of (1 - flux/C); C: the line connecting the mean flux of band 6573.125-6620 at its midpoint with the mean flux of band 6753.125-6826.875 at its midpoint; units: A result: 3.3 A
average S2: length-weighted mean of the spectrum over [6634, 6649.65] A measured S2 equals 15.1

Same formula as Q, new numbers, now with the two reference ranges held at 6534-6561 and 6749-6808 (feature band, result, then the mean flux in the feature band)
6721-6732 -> 1.3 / 11.3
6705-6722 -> 1.6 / 11.9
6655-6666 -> 0.7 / 13.7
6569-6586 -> -0.1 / 16.9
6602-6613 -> -0.2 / 16.3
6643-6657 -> 0.7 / 14.2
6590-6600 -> -0.3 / 16.7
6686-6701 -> 1.9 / 12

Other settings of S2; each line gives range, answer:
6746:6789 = 11.7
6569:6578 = 16.5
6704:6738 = 11.8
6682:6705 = 12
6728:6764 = 11.9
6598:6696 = 14.4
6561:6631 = 16.5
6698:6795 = 11.8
